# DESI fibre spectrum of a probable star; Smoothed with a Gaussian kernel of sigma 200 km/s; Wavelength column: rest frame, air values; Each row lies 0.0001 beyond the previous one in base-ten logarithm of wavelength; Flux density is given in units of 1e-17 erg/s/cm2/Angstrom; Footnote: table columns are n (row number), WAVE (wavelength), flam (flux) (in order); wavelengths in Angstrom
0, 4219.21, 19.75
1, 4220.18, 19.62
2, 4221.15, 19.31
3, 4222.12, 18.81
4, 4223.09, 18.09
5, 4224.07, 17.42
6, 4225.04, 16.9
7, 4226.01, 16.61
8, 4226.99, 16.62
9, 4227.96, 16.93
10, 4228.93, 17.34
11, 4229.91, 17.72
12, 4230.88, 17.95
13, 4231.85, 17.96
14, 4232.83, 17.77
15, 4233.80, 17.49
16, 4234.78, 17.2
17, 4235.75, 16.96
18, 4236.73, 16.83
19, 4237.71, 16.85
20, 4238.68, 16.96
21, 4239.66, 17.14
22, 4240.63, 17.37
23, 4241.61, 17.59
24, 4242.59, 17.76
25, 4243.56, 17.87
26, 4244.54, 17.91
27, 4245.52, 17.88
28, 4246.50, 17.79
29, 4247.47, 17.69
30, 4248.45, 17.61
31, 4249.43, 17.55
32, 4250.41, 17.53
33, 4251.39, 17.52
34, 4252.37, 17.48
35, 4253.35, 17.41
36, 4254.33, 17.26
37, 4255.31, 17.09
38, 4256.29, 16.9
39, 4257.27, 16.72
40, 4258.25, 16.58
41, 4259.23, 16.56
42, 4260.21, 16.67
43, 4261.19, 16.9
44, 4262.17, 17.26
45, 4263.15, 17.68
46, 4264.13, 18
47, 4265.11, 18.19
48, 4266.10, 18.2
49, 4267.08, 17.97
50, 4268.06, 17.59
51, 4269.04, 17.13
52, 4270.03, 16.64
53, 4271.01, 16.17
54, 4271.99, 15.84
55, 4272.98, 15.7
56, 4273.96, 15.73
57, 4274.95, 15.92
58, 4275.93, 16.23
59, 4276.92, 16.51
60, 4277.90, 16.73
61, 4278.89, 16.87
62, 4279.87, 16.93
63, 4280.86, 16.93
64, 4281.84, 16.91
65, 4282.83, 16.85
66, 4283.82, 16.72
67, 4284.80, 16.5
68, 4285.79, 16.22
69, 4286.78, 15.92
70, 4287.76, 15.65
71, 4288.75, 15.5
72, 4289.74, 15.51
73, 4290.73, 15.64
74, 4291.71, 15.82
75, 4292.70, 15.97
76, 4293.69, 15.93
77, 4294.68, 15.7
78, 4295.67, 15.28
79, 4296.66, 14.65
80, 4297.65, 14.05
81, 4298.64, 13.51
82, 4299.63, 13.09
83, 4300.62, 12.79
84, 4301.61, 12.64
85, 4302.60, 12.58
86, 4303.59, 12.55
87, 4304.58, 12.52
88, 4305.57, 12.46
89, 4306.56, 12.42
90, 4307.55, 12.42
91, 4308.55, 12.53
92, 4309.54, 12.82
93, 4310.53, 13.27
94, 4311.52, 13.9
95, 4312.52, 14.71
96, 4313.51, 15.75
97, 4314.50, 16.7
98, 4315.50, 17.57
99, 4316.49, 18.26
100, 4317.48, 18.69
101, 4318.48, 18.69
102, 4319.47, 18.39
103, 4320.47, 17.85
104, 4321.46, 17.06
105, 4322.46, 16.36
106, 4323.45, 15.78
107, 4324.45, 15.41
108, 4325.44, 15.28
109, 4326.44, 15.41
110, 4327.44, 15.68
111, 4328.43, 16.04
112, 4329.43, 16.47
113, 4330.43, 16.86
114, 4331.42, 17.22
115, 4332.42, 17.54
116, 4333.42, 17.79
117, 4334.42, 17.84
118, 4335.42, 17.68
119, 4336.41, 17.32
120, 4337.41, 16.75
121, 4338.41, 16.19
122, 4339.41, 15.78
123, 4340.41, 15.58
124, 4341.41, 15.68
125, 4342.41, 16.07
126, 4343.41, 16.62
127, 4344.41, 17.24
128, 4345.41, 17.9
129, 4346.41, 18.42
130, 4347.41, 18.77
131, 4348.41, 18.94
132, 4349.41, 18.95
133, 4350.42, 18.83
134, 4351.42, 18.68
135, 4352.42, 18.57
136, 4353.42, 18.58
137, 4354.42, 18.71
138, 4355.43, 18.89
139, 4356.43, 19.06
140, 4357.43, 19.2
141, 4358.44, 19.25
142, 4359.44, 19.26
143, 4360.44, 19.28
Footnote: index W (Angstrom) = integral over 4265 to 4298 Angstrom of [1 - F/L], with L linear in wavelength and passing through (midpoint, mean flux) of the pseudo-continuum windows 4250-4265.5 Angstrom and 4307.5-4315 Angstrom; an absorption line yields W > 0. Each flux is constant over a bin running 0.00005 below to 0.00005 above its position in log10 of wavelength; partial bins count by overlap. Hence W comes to -0.9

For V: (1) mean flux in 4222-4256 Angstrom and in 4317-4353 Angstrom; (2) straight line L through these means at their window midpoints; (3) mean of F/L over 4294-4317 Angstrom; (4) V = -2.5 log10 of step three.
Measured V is 0.225 mag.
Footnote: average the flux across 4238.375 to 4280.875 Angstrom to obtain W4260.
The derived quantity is 17.1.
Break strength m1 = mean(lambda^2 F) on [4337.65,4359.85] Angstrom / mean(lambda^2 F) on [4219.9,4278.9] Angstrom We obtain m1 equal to 1.1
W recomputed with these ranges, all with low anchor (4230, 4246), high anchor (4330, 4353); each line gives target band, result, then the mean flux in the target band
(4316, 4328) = 0.4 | 16.9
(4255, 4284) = 1.0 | 16.9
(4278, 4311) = 5.2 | 14.7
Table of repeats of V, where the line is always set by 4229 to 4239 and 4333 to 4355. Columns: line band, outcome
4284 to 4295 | 0.10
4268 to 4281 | 0.06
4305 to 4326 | 0.13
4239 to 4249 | -0.02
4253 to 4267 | 0.01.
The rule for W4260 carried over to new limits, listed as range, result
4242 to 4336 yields 16.2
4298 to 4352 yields 16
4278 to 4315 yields 14.8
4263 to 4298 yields 16.4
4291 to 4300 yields 14.9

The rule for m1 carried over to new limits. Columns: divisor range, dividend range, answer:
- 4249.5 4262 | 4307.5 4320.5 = 0.96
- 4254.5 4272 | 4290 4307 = 0.83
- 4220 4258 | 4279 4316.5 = 0.87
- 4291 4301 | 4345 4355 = 1.30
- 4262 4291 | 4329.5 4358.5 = 1.10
